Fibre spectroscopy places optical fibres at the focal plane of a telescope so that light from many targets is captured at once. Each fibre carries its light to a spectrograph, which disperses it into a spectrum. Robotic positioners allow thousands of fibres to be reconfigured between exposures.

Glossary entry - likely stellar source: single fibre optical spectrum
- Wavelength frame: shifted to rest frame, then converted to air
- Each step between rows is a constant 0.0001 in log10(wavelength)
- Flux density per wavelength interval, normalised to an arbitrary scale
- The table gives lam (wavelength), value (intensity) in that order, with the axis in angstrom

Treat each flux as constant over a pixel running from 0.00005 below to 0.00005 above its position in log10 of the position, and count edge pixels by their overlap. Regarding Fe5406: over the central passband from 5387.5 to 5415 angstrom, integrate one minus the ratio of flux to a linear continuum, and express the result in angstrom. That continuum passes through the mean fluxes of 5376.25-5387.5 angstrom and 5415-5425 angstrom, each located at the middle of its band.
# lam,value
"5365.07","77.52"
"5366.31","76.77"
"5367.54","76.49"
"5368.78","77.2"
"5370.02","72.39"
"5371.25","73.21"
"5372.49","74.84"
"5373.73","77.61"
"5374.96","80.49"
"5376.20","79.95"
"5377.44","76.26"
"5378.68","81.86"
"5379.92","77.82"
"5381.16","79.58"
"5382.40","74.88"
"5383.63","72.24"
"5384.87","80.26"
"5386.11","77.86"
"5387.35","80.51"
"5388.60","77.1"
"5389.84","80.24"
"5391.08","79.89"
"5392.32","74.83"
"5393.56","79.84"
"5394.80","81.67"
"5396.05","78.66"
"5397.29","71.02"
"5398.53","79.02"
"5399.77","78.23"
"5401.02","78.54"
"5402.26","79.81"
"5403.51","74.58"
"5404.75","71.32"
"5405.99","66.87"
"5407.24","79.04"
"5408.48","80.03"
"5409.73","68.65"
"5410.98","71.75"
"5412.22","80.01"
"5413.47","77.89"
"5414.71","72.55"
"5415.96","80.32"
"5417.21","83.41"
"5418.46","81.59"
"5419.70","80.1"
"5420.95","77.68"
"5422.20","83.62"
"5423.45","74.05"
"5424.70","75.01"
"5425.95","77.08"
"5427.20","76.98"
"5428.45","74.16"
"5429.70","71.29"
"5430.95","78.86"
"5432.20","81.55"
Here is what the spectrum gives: 0.73 angstrom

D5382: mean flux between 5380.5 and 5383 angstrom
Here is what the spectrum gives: 77.2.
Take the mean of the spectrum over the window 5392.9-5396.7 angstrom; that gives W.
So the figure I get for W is 79.9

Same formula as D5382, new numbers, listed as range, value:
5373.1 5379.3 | 79.2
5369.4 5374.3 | 74.5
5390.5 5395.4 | 79.1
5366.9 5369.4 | 76.8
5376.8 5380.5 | 78.6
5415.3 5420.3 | 81.3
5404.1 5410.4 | 73.2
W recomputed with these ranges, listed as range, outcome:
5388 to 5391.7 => 79.1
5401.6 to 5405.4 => 75.3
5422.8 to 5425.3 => 74.5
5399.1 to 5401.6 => 78.3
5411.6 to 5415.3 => 77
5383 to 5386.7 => 77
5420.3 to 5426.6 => 77.4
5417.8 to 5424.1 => 79.4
